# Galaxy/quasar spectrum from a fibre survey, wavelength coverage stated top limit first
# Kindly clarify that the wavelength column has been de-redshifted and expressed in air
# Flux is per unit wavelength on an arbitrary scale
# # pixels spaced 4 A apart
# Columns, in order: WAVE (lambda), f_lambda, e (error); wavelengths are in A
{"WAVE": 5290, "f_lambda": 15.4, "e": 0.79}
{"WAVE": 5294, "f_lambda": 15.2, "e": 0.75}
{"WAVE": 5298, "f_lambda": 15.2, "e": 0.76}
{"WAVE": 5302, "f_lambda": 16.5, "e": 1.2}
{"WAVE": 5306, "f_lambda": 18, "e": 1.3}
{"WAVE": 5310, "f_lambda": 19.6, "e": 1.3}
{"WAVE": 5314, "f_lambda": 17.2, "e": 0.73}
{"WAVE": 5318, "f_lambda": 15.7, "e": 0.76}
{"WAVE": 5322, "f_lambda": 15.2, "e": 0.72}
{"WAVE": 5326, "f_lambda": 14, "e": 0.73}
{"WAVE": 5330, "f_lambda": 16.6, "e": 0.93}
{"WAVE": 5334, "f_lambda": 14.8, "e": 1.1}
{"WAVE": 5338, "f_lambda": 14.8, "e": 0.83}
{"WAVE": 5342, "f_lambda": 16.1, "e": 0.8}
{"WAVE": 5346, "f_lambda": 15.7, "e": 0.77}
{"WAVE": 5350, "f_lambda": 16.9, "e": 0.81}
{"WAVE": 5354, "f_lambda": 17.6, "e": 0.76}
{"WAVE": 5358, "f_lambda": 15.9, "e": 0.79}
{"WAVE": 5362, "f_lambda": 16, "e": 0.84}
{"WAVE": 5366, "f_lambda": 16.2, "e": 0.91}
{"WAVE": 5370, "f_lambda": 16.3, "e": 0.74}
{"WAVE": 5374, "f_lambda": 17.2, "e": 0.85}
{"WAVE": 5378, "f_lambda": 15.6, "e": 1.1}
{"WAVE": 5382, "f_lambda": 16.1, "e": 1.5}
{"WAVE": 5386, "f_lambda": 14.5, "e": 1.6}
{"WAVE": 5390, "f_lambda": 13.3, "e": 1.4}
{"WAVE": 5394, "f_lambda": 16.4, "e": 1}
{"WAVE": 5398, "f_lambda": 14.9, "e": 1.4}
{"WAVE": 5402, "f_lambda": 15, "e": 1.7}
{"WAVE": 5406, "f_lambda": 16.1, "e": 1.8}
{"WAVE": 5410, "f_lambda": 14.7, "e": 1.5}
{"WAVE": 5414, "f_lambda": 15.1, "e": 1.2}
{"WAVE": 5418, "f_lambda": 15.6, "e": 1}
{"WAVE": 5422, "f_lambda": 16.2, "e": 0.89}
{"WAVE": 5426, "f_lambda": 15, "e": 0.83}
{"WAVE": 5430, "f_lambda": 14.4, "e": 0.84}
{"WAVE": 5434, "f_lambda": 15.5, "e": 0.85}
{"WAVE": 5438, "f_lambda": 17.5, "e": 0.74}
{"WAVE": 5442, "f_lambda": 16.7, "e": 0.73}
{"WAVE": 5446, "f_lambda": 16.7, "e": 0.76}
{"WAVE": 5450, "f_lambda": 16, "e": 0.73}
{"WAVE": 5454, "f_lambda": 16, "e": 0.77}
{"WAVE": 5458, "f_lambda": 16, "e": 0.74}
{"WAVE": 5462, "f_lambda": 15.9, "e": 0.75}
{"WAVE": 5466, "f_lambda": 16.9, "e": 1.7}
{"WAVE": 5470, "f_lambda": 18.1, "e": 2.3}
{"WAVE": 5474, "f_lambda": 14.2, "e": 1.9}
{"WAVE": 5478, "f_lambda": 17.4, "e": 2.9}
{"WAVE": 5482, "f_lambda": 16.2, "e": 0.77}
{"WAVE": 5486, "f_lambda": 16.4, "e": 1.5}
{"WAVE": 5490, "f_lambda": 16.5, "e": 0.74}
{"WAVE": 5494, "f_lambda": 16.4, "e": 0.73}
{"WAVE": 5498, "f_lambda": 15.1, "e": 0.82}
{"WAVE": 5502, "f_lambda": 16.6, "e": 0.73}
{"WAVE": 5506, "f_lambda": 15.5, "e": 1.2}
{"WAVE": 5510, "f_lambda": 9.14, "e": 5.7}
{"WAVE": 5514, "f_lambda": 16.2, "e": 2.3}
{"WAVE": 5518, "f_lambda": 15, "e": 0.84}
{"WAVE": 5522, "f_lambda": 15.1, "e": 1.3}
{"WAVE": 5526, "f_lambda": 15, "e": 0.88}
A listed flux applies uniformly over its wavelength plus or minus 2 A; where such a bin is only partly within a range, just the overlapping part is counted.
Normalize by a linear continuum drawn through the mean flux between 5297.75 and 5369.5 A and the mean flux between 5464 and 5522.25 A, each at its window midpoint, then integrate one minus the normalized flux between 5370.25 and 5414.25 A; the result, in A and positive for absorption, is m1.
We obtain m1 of 1.7 A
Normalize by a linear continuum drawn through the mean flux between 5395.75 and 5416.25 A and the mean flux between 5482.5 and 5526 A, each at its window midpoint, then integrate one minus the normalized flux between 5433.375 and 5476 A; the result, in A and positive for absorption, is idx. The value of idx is -3.2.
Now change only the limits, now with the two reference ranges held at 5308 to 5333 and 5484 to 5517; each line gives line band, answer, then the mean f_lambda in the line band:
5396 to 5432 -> 1.2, 15.2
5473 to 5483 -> -0.5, 16.1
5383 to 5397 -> 0.9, 14.8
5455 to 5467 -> -0.6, 16.2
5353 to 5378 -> -0.6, 16.4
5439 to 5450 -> -0.8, 16.6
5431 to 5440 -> -0.4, 16.3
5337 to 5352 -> 0.2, 15.9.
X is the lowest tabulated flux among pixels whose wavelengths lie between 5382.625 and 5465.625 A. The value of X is 13.3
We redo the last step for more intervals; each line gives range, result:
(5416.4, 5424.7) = 15.6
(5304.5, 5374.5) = 14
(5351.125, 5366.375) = 15.9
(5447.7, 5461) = 16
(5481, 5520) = 9.14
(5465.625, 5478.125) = 14.2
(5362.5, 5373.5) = 16.2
